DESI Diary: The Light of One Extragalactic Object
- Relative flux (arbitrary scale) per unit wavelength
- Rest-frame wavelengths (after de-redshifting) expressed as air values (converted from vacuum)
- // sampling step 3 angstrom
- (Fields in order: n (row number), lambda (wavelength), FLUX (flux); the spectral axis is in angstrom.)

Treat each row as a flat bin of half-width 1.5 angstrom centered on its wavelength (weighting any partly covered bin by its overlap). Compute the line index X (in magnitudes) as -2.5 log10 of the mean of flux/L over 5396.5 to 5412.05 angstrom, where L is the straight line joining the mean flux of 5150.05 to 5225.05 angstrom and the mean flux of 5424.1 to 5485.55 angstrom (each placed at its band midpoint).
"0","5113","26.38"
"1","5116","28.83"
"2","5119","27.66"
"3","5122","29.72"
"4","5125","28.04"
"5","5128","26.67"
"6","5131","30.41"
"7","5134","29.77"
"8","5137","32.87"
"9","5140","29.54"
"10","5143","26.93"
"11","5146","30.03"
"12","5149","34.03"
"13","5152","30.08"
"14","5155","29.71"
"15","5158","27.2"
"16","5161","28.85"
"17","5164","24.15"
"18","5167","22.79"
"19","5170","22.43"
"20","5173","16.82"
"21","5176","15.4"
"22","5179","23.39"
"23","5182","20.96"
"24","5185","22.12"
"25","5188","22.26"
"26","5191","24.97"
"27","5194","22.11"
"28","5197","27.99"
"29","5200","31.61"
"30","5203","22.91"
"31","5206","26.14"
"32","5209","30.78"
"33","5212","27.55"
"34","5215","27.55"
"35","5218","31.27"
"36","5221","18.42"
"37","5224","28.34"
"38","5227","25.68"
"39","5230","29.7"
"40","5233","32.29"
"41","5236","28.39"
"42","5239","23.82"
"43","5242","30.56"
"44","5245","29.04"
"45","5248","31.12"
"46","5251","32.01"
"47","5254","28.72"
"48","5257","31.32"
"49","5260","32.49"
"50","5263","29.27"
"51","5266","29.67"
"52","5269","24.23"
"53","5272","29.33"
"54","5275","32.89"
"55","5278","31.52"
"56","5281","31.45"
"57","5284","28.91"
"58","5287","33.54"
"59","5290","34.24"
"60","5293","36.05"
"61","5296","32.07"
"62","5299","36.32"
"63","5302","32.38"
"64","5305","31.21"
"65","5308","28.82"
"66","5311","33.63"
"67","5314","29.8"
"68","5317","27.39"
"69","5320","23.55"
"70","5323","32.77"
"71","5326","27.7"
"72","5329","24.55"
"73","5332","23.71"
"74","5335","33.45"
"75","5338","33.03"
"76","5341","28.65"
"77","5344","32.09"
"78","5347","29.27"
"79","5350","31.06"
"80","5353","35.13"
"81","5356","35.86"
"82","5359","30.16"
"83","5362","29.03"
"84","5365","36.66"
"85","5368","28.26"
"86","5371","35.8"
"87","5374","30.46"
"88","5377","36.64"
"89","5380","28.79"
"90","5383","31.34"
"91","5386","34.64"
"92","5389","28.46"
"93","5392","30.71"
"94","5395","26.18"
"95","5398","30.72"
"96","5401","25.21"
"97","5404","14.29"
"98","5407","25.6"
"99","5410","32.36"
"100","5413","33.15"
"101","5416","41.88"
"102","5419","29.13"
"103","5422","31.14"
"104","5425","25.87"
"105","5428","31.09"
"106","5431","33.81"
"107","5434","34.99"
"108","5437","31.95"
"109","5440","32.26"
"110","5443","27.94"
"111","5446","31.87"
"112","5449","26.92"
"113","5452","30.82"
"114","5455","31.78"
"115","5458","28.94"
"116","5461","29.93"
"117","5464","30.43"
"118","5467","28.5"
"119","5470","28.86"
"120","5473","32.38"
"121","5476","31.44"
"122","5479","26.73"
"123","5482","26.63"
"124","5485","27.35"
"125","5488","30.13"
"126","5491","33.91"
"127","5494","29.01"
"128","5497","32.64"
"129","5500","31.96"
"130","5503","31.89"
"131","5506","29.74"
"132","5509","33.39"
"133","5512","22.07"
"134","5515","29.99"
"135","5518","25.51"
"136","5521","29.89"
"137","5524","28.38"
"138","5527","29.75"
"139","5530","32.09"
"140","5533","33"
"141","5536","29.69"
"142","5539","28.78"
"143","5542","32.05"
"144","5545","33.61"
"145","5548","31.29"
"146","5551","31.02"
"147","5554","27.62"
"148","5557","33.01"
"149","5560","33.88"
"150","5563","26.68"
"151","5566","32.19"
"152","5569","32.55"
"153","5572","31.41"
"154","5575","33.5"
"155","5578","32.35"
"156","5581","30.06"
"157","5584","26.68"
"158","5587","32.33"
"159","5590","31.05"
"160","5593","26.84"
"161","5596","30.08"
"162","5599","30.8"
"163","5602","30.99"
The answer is 0.128 mag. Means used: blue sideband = 25.1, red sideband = 30.1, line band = 25.9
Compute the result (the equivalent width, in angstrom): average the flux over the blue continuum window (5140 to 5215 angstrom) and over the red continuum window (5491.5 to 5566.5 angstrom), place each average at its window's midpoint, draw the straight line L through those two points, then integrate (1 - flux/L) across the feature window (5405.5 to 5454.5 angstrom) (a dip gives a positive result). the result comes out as -3.8 angstrom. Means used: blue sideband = 25.6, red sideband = 30.4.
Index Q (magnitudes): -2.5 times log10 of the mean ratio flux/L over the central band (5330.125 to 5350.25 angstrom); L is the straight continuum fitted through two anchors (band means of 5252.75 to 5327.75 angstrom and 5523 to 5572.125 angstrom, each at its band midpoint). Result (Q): 0.028 mag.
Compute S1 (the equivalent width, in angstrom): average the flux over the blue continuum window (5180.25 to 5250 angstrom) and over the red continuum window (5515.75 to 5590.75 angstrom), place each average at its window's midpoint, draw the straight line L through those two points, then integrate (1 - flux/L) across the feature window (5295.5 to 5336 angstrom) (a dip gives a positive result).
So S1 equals -2.6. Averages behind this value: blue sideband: 26.8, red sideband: 30.7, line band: 29.7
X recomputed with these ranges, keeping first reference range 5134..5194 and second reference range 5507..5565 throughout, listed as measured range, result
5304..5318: -0.109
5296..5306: -0.217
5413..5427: -0.123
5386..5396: -0.044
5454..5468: -0.026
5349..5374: -0.168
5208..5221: -0.074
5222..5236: -0.088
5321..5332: 0.001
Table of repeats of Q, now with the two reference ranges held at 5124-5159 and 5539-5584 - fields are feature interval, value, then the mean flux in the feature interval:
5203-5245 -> 0.090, 27.6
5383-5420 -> 0.044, 29.4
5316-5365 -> 0.013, 30.1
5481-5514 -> 0.039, 29.9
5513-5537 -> 0.054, 29.6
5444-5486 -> 0.051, 29.5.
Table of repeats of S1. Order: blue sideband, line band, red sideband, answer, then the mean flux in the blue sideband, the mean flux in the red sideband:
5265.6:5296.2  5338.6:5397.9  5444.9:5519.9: -1.8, 31.3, 29.7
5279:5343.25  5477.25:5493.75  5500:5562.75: 0.7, 30.7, 30.3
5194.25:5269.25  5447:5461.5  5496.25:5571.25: 0.1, 28.4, 30.5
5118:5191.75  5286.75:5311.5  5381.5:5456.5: -4.1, 26.3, 30.2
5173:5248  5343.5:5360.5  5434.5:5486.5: -2.5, 25.9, 29.8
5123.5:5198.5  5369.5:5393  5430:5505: -2.3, 26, 30.5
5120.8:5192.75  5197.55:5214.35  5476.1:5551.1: -0.7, 26.2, 30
